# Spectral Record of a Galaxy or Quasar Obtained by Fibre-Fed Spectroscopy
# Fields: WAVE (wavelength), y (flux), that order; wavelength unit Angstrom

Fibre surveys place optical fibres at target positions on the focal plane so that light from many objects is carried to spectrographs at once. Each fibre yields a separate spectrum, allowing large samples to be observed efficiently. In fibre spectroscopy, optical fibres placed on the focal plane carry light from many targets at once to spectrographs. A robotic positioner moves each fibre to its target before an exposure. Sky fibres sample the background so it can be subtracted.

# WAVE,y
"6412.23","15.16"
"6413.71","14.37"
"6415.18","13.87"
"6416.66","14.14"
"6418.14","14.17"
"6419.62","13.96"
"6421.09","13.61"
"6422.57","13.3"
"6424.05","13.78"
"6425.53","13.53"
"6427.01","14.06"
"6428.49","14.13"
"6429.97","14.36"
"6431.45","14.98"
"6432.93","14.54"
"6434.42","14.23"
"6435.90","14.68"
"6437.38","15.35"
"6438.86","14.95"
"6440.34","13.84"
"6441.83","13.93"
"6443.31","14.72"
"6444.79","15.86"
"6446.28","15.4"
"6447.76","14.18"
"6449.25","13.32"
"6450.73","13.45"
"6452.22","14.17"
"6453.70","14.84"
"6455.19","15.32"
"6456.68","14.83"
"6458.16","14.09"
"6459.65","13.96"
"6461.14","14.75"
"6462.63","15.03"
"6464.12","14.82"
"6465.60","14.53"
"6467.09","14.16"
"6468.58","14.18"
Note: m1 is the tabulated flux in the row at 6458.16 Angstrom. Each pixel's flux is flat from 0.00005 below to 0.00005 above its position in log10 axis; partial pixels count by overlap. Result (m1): 14.09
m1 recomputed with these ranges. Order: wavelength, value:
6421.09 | 13.61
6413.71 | 14.37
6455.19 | 15.32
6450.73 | 13.45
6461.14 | 14.75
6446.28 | 15.4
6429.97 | 14.36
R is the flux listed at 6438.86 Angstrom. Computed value 14.95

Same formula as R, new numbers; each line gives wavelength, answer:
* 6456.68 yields 14.83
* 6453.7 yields 14.84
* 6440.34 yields 13.84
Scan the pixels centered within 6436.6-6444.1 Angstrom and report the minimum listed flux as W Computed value 13.84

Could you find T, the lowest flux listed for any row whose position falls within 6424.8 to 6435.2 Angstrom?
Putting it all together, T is 13.53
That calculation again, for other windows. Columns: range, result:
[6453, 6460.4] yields 13.96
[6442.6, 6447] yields 14.72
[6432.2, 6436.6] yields 14.23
